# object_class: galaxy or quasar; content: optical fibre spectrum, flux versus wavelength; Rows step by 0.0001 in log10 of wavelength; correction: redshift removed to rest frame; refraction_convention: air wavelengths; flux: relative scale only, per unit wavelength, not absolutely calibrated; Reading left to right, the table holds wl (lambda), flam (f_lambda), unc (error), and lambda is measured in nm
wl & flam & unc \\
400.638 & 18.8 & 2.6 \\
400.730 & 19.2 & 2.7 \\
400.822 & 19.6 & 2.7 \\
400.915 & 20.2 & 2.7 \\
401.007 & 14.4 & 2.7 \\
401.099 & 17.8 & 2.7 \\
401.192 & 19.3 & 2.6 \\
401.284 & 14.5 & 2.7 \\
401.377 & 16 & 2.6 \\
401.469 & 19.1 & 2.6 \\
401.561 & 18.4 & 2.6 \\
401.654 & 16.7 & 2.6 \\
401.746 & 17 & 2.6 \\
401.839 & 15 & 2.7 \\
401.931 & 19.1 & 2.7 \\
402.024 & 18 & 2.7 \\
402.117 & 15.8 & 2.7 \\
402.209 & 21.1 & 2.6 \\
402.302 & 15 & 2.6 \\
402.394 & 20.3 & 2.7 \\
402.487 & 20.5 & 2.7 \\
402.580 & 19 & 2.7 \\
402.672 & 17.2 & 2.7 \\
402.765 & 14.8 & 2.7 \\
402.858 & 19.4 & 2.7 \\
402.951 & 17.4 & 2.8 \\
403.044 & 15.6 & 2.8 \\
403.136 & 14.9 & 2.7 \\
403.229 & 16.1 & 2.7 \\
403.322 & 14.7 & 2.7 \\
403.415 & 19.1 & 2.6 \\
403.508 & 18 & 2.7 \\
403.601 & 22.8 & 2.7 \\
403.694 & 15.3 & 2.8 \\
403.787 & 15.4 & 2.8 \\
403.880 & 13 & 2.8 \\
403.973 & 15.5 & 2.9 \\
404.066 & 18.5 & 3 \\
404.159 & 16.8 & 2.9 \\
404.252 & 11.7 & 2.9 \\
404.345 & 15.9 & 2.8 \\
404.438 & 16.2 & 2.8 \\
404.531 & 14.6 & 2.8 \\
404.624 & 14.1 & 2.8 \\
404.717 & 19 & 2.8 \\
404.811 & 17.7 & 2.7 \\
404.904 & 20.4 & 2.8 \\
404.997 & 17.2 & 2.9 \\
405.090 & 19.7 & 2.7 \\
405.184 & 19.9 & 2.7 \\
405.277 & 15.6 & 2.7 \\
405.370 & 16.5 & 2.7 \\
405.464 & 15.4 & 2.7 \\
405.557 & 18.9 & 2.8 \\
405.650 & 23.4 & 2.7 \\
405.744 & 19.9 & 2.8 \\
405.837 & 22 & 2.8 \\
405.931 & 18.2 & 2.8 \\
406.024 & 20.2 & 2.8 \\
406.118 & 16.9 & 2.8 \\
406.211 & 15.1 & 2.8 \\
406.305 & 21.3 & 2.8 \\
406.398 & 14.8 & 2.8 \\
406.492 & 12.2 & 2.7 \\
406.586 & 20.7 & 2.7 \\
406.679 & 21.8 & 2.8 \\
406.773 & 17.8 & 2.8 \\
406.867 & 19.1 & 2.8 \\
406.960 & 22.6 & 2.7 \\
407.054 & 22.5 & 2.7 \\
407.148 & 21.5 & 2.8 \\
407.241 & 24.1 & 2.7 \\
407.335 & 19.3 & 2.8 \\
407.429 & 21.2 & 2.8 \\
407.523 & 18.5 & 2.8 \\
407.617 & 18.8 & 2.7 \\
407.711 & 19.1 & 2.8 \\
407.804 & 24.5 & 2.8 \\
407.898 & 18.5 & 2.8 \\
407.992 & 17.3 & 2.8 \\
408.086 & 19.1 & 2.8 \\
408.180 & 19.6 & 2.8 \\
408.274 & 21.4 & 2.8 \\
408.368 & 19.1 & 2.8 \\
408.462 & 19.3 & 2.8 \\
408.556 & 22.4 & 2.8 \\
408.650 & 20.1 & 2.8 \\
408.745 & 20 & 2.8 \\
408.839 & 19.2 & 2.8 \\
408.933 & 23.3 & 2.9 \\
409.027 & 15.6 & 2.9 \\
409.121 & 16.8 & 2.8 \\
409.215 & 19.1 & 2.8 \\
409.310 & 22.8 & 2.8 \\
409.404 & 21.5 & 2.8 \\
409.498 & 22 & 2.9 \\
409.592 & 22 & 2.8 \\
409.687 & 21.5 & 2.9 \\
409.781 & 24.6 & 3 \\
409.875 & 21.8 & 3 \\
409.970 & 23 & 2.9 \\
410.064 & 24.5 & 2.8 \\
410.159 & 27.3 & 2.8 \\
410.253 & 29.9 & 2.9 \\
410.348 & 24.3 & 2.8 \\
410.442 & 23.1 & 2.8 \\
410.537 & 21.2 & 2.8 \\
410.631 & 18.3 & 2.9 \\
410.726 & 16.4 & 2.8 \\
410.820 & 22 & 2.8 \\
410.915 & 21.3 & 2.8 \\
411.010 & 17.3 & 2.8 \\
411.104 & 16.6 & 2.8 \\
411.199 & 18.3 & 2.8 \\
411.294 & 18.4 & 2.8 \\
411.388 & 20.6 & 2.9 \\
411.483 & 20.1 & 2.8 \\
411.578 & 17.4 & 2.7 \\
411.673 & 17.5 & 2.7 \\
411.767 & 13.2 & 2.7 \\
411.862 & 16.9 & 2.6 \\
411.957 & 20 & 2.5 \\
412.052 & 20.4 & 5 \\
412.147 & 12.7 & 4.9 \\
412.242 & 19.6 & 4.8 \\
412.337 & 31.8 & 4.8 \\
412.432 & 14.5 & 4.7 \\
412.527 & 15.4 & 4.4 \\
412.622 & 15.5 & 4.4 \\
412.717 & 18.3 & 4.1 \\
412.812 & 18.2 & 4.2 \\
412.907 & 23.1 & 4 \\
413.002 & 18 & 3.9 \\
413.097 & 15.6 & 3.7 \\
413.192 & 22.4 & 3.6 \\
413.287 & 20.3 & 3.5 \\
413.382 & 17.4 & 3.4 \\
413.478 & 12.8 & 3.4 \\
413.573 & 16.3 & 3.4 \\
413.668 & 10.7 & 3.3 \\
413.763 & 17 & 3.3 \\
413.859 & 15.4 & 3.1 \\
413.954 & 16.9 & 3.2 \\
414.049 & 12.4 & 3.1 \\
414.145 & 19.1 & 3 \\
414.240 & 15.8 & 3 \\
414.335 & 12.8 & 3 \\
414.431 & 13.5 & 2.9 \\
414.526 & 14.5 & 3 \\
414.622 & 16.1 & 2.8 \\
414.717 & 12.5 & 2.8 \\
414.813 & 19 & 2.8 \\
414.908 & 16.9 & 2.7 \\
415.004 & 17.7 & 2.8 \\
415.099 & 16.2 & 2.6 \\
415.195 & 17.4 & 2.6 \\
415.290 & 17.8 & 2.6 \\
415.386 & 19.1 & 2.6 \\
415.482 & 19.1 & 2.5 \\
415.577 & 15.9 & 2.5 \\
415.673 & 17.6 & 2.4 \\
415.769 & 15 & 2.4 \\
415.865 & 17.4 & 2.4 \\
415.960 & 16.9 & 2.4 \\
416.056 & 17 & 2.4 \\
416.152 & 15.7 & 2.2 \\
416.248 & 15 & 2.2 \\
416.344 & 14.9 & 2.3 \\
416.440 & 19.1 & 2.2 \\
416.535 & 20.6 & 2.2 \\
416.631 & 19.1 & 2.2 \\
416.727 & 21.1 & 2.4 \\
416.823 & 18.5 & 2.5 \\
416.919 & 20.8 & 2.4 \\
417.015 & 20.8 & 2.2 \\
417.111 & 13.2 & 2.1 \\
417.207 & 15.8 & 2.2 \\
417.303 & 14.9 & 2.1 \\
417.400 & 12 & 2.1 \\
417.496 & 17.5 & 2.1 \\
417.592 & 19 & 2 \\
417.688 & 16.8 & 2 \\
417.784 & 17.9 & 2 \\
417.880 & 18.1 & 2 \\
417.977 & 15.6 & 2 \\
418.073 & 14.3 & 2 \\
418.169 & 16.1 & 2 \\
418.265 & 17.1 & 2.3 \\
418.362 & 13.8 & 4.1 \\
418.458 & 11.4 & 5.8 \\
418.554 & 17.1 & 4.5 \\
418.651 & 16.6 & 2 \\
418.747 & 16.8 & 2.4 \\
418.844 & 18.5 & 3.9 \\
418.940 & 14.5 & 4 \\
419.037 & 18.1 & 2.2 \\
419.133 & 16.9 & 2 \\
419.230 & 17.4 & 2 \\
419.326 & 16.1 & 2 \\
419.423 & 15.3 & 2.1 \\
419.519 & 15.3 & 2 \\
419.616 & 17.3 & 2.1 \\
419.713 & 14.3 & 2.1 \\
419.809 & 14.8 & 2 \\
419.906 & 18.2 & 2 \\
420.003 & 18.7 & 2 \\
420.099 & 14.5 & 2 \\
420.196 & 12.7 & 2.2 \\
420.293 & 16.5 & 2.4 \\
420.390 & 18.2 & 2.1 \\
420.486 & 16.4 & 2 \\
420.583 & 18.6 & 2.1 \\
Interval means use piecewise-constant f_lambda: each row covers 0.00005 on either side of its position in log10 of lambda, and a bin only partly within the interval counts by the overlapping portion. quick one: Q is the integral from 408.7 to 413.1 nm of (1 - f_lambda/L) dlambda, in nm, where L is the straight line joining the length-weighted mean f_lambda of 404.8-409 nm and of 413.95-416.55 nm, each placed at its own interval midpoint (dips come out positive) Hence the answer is -0.49 nm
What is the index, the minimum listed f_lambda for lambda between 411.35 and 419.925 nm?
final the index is 10.7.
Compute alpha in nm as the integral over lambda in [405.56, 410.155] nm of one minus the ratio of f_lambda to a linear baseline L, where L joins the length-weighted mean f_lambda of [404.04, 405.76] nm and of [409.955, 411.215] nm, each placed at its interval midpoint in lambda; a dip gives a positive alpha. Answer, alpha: -0.15 nm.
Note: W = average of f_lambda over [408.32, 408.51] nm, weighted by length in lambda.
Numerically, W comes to 19.2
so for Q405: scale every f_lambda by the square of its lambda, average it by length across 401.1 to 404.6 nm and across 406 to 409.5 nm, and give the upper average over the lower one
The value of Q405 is 1.19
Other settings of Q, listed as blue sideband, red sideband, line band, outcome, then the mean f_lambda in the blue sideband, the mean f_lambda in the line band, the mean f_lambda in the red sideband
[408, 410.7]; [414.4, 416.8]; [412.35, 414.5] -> 0.23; 21.4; 16.7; 17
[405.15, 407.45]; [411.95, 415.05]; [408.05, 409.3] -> -0.08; 19.2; 19.7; 17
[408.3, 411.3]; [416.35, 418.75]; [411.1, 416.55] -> 0.50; 21.1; 17.2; 16.9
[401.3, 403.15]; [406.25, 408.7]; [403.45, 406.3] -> 0.18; 17.5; 17.5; 19.8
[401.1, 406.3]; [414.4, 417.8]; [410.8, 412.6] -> -0.14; 17.4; 18.5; 17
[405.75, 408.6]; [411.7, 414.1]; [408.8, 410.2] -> -0.22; 19.6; 21.7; 17.4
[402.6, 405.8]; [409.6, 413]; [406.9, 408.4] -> -0.15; 17.1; 20.5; 20.1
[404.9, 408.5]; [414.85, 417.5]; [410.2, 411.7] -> -0.15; 19.3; 20.2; 17.3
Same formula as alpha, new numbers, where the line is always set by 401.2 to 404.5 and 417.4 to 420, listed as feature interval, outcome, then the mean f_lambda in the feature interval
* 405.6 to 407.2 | -0.247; 19.4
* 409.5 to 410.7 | -0.476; 23.3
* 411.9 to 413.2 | -0.179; 18.8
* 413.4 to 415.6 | 0.079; 15.9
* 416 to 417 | -0.114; 18.3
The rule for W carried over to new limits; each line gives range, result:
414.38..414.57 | 14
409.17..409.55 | 21.4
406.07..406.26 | 16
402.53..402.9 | 17.6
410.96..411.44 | 18.3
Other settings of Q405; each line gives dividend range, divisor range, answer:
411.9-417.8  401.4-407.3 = 1.01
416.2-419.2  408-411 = 0.82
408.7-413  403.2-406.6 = 1.19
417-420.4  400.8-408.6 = 0.95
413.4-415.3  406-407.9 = 0.82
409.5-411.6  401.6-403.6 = 1.27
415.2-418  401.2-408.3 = 1.01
